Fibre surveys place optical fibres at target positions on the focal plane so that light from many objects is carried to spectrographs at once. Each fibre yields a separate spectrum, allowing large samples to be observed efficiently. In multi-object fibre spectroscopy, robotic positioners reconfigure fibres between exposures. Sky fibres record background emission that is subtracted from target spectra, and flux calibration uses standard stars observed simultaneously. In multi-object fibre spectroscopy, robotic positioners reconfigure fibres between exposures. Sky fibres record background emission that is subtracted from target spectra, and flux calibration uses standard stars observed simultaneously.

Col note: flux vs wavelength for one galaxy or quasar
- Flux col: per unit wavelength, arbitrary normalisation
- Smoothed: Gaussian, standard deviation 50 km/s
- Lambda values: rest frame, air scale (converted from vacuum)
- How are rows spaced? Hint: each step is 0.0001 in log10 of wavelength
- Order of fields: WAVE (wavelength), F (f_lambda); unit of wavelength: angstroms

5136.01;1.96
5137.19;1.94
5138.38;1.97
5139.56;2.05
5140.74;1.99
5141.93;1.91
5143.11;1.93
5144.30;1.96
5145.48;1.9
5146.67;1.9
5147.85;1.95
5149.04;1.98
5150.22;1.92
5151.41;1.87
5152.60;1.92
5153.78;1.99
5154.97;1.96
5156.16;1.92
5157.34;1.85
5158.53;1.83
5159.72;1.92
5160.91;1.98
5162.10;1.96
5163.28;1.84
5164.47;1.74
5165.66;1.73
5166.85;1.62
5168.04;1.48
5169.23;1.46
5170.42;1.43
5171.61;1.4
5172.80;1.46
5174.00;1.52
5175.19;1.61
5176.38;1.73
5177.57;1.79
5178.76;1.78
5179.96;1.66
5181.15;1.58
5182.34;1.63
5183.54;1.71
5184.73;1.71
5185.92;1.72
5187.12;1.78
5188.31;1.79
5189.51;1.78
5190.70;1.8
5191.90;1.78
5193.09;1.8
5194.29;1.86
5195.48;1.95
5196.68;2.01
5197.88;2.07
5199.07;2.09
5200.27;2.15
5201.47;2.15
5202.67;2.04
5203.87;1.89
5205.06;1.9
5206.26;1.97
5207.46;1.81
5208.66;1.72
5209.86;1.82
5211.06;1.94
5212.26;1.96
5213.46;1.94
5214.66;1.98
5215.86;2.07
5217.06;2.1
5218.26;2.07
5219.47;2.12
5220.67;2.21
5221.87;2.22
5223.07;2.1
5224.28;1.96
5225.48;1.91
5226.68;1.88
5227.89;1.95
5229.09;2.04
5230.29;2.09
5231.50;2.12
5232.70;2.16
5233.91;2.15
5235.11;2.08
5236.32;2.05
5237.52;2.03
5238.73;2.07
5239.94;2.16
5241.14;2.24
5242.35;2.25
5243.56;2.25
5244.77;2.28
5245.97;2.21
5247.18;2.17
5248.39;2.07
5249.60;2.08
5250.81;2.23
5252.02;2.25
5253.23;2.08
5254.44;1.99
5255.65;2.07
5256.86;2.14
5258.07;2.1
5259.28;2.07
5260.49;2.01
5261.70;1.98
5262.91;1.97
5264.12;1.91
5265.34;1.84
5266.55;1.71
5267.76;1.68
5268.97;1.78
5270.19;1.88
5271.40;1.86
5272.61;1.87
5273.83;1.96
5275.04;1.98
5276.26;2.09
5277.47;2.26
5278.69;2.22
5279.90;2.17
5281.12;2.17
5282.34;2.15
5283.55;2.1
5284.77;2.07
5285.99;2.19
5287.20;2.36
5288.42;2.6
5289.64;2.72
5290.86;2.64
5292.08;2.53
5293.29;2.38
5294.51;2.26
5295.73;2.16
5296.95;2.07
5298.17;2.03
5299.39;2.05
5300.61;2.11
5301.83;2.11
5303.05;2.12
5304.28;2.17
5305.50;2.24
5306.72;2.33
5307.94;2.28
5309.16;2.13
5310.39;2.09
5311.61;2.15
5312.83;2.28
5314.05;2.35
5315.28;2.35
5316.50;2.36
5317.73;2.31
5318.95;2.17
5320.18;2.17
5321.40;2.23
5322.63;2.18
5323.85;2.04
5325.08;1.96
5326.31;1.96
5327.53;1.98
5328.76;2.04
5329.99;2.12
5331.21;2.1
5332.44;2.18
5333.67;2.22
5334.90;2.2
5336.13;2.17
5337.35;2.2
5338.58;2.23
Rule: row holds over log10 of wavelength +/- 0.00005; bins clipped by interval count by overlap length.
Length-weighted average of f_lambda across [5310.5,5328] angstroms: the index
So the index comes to 2.18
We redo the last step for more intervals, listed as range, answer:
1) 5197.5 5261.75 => 2.06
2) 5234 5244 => 2.14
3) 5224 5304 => 2.11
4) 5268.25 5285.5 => 2.04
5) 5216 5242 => 2.08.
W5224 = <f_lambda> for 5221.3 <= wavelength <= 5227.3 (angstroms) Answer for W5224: 2.01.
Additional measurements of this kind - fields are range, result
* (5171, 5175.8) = 1.5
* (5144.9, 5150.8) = 1.93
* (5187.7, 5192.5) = 1.79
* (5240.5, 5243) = 2.24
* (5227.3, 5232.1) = 2.05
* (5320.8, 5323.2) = 2.2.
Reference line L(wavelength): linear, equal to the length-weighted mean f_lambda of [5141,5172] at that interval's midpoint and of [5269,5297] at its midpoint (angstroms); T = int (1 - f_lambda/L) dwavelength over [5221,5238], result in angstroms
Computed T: -0.1 angstroms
